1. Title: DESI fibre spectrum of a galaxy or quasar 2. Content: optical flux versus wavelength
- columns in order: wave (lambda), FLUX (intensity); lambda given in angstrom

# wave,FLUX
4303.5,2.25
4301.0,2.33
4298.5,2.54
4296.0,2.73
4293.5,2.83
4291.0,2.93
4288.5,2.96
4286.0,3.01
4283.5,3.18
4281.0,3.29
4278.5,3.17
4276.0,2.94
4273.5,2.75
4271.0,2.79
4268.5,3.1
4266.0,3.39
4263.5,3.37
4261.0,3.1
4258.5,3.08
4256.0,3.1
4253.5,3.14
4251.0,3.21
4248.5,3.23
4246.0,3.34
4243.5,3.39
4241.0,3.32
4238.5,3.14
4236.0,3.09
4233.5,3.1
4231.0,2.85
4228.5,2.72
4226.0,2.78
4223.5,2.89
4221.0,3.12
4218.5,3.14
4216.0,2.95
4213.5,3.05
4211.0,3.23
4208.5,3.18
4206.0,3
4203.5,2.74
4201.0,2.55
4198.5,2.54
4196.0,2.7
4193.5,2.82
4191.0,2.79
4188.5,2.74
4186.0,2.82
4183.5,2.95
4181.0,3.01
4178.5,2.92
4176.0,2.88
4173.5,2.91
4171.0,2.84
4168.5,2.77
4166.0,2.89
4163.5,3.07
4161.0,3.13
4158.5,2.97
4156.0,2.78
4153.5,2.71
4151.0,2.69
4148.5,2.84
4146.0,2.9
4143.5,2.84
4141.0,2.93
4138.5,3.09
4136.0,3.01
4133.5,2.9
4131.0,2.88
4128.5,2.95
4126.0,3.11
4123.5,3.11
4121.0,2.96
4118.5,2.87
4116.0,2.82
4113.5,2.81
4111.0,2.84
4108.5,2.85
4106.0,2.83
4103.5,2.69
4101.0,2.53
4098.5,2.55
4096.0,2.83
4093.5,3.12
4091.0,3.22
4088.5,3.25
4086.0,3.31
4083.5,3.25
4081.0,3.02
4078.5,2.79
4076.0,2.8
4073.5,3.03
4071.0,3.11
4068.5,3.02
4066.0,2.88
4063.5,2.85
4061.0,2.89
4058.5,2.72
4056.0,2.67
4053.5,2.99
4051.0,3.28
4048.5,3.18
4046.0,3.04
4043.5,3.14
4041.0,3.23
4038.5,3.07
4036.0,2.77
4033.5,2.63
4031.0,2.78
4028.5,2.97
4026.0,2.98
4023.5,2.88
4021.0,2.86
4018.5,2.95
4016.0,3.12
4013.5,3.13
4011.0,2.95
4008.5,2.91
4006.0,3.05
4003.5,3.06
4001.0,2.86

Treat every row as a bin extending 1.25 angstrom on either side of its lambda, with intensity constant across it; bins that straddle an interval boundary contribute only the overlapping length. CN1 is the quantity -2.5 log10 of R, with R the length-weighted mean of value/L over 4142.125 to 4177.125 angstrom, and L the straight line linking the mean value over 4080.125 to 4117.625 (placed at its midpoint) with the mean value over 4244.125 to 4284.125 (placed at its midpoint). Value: 0.05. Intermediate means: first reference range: 2.93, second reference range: 3.14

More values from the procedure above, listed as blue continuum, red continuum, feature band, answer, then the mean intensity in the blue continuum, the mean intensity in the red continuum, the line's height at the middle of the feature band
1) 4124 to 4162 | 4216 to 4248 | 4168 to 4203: 0.071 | 2.92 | 3.07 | 2.99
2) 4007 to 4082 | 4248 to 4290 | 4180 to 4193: 0.071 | 2.95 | 3.1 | 3.05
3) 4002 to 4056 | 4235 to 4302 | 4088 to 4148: 0.040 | 2.99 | 3.06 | 3.01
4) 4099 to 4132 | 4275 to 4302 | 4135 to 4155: -0.003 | 2.86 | 2.91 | 2.87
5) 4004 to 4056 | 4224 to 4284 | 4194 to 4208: 0.127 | 2.99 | 3.1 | 3.08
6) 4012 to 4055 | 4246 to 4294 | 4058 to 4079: 0.038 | 3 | 3.09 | 3.01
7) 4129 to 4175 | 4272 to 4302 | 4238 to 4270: -0.117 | 2.9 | 2.89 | 2.89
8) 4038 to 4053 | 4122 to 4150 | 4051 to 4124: 0.051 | 3.15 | 2.96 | 3.06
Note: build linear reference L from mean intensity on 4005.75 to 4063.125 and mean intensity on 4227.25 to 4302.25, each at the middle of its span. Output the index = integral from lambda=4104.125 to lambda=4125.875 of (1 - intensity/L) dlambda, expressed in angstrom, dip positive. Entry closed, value 0.7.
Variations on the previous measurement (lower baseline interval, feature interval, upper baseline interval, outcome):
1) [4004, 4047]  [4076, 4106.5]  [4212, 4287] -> 0.60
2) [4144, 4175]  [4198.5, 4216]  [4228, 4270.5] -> 0.57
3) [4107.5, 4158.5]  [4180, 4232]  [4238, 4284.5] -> 2.78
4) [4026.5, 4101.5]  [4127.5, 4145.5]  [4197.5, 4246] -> 0.25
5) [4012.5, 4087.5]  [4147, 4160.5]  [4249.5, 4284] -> 1.00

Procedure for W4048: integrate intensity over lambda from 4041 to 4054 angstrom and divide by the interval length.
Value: 3.14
